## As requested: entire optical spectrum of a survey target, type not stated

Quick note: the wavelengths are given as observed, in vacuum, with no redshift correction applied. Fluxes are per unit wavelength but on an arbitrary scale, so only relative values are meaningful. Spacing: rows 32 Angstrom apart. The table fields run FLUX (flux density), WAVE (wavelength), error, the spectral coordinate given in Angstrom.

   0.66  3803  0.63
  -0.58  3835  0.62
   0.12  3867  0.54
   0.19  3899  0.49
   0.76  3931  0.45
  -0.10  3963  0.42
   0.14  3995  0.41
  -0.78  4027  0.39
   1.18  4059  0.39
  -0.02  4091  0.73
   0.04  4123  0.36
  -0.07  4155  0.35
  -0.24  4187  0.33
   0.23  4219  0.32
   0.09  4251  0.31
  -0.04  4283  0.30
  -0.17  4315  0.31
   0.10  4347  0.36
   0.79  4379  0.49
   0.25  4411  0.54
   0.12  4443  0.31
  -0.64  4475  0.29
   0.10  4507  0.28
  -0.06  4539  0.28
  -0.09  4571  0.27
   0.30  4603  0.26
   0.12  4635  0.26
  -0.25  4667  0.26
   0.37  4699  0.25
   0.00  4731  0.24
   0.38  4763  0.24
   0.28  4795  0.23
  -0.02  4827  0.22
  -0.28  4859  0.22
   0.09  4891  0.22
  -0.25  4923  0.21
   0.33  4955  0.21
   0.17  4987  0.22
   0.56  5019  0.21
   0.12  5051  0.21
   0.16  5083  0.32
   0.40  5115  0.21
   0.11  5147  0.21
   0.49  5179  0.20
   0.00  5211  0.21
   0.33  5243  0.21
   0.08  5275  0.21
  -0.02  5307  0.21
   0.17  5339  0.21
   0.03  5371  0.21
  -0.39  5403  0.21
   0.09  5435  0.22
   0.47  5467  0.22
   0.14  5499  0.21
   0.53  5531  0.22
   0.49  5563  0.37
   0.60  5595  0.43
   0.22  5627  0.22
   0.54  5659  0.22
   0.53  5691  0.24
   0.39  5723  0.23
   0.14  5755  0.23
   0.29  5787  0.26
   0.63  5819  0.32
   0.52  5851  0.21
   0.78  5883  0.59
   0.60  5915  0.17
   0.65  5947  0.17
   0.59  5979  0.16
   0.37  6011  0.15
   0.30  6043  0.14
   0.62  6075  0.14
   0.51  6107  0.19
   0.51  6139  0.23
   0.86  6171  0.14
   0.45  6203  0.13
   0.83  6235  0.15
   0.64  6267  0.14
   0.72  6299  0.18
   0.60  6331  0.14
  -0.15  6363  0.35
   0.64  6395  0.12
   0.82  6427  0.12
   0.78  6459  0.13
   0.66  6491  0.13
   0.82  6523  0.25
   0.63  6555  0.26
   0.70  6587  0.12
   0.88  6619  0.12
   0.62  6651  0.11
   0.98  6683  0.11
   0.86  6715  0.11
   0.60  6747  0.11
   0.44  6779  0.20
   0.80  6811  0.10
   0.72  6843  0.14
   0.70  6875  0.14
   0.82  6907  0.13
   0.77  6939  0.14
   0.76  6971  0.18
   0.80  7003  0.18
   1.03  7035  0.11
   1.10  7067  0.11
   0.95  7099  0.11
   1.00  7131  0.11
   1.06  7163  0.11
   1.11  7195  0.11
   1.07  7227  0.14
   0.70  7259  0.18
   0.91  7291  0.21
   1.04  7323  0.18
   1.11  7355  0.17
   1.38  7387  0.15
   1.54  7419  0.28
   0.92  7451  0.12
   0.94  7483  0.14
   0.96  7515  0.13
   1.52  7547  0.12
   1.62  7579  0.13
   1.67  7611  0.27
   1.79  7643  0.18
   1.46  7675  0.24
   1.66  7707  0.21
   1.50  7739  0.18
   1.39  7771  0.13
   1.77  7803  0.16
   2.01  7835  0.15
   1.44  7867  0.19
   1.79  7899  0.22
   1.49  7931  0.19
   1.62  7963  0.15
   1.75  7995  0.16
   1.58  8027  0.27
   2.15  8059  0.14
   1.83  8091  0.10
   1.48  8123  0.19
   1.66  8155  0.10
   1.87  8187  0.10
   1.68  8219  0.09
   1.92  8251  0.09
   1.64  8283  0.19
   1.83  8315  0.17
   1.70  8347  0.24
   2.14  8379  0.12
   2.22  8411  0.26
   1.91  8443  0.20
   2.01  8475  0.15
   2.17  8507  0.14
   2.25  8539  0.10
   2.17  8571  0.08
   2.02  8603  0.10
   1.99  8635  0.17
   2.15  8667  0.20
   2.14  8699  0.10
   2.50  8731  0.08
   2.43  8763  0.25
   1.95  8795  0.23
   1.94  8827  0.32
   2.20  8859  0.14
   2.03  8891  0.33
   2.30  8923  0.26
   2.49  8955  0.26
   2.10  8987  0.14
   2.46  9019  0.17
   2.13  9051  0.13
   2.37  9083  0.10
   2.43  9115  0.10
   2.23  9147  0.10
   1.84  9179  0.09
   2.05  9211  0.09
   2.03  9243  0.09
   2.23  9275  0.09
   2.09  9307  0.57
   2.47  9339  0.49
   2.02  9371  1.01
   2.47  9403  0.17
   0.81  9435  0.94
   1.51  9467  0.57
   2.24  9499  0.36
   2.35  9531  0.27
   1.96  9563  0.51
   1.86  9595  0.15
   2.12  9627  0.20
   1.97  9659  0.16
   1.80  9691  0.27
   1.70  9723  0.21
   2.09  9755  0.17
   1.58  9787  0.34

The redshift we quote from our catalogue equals 0.890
